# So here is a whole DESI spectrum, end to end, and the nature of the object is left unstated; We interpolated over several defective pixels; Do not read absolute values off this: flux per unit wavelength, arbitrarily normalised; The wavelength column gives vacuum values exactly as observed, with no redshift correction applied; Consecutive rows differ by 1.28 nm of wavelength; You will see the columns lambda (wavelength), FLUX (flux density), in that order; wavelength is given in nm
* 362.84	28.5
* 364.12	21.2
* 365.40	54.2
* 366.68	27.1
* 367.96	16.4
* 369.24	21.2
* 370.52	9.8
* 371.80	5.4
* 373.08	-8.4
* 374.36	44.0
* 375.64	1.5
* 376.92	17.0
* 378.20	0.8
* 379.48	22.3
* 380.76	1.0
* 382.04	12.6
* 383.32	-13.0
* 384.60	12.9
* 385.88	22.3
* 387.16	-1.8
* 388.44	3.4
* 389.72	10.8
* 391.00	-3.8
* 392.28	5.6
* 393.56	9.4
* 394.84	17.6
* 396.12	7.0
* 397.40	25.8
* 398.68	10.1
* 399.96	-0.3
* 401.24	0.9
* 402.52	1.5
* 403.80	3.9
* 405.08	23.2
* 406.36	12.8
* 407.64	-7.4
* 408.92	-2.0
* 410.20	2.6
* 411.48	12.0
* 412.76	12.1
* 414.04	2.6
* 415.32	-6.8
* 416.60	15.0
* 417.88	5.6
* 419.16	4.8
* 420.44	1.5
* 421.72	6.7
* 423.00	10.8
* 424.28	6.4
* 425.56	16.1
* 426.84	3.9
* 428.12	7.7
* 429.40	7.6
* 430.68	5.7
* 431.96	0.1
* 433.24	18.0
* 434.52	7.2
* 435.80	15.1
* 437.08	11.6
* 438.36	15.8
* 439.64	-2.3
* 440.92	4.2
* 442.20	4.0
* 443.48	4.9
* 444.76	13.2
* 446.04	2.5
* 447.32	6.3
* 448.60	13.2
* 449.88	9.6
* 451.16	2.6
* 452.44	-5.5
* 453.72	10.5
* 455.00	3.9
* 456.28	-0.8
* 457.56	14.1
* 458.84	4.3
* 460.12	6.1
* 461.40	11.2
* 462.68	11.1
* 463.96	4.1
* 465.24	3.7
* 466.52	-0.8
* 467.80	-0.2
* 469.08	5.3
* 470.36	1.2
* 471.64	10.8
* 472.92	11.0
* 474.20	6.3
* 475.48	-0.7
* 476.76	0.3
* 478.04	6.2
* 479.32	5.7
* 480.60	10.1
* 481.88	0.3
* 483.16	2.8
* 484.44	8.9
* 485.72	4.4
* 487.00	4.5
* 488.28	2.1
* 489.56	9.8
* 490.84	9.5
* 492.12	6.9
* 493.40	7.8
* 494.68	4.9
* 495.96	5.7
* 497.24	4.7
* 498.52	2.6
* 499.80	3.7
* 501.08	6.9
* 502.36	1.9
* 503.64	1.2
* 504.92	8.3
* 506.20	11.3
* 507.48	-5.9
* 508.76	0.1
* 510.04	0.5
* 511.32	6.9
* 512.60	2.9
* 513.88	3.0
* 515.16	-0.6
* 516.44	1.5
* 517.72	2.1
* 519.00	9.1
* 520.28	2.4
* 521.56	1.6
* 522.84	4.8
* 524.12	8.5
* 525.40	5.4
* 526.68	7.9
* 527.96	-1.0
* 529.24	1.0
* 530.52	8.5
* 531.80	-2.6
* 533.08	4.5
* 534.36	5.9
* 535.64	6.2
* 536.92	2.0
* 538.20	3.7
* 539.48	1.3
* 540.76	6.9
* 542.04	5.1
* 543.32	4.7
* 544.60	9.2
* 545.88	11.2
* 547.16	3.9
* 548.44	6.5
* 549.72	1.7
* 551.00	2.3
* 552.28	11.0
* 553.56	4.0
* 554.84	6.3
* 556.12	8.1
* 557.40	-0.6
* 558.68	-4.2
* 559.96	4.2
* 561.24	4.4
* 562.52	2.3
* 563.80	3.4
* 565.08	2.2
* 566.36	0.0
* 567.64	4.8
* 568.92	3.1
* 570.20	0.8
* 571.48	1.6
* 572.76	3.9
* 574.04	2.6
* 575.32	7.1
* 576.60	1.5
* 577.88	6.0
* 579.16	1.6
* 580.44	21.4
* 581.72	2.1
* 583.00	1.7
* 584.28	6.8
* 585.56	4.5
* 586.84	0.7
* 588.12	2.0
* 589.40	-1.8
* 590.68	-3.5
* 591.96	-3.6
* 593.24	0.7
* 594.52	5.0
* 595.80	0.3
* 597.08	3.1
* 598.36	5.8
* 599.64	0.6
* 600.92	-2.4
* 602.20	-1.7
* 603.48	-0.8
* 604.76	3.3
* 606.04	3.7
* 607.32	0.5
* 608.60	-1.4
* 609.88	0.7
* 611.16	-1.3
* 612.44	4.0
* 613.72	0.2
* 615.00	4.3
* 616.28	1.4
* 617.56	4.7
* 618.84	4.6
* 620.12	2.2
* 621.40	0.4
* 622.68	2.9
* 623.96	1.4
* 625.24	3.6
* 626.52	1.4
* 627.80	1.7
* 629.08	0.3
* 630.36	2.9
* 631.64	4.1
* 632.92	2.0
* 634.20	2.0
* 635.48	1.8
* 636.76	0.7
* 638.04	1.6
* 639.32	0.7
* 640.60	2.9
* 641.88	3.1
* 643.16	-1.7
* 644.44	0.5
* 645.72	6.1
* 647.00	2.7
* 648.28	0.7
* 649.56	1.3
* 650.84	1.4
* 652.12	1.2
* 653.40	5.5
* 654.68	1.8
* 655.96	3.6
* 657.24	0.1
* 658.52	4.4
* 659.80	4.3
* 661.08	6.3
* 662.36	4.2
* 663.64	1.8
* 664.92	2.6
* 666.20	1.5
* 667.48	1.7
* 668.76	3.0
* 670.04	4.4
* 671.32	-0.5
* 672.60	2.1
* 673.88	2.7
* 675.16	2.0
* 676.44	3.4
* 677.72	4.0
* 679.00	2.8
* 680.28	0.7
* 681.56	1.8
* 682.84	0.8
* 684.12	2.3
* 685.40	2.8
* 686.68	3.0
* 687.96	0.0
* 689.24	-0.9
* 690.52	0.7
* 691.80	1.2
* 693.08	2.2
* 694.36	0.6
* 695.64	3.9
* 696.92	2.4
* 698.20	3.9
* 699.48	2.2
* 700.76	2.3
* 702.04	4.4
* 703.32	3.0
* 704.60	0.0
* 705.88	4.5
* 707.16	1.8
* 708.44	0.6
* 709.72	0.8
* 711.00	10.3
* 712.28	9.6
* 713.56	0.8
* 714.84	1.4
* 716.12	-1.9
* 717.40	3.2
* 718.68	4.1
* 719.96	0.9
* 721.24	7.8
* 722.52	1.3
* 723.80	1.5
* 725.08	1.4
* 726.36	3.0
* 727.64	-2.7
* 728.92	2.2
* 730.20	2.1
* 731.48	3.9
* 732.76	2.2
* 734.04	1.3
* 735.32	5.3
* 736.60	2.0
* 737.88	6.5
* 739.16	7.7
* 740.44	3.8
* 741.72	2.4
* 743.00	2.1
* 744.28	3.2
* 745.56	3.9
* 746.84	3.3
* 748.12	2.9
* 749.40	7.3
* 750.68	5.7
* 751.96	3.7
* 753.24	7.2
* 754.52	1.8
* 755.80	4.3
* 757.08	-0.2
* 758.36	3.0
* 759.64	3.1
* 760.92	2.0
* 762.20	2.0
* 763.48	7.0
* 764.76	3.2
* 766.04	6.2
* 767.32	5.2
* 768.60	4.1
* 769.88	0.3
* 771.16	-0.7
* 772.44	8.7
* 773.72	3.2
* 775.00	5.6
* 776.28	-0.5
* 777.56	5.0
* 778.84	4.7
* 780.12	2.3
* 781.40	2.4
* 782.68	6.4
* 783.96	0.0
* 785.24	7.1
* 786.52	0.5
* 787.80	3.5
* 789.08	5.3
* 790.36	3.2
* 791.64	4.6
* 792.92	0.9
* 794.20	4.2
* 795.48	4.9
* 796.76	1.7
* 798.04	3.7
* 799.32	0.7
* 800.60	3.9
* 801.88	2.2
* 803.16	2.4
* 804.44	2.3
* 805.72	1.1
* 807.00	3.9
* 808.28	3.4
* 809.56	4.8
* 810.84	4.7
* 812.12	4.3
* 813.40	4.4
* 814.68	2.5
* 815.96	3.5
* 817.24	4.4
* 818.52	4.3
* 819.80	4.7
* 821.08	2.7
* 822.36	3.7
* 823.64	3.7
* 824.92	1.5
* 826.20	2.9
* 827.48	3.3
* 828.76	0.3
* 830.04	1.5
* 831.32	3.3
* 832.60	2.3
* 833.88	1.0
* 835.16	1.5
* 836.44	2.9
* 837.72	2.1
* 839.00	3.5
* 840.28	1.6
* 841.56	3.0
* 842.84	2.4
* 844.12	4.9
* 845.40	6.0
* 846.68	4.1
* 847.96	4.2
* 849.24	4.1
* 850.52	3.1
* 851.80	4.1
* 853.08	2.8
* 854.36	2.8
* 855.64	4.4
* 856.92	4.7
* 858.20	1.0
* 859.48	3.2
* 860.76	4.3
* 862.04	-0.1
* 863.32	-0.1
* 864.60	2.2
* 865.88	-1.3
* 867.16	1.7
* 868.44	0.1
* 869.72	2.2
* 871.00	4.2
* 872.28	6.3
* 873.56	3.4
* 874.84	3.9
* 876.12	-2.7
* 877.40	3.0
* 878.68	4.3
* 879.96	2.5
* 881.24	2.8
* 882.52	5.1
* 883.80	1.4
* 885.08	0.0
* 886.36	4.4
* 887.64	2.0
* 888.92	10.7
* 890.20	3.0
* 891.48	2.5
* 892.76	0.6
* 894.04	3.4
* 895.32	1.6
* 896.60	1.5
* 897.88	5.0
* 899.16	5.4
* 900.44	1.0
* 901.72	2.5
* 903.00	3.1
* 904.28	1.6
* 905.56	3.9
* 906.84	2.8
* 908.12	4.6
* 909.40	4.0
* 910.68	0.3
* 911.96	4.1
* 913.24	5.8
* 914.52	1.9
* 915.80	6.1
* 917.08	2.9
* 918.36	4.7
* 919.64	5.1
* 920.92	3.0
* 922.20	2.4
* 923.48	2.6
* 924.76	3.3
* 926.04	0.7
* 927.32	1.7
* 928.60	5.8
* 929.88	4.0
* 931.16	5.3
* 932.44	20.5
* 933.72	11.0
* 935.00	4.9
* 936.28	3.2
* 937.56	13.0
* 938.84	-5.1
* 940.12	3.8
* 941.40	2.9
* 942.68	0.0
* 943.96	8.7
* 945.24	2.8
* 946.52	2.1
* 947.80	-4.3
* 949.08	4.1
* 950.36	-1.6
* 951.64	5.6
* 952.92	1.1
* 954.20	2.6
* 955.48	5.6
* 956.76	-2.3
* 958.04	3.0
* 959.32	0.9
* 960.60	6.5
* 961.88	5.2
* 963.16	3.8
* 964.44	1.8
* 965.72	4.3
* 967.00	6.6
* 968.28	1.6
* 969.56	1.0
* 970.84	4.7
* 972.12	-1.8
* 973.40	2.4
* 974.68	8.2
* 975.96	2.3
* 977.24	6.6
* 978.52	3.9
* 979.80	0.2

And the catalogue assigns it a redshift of 0.909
